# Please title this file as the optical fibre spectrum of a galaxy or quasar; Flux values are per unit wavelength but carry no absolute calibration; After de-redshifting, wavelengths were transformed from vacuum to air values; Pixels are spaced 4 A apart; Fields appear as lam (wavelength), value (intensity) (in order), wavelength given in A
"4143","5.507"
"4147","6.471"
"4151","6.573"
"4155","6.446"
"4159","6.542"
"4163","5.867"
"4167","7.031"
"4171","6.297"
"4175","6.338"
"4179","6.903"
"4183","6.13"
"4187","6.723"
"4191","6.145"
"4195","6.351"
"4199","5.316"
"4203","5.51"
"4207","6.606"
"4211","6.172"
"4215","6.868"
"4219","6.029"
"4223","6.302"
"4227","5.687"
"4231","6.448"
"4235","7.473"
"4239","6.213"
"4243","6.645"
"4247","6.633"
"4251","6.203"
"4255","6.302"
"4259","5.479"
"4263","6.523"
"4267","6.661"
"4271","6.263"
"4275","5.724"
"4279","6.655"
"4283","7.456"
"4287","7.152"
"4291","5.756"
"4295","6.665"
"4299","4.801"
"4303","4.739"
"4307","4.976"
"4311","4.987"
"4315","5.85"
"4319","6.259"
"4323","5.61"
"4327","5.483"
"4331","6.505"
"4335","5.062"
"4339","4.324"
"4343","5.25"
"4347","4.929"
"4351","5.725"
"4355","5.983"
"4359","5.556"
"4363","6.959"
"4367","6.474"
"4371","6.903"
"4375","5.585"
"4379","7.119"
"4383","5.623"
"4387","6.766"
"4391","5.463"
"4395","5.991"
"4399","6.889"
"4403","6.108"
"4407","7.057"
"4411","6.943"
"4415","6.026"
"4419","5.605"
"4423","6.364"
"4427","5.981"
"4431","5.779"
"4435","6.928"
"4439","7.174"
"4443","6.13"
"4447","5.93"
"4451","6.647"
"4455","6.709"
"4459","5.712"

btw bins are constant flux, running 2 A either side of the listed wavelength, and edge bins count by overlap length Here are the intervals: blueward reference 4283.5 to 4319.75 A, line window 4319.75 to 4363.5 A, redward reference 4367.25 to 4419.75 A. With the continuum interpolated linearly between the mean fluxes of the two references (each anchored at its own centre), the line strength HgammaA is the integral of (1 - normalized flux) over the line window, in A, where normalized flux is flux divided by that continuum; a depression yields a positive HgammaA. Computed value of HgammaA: 3.26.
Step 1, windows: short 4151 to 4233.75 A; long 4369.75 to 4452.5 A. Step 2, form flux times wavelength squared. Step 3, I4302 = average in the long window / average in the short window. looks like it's 1.1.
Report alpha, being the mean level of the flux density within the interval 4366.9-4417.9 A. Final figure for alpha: 6.36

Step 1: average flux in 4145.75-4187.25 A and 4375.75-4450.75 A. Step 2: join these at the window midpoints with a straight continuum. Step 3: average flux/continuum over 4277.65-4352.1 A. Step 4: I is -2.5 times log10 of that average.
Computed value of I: 0.13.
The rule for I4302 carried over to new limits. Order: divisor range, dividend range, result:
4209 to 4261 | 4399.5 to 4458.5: 1.10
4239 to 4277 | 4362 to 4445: 1.09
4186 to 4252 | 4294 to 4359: 0.91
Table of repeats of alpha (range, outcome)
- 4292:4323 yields 5.49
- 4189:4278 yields 6.26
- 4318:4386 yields 5.85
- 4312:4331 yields 5.83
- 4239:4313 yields 6.09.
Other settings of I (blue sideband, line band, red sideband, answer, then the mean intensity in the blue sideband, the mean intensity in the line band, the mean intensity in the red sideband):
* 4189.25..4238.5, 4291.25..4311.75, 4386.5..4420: 0.19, 6.24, 5.29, 6.32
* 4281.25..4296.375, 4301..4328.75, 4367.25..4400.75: 0.22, 6.75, 5.41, 6.3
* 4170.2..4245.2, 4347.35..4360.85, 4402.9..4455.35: 0.13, 6.33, 5.66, 6.38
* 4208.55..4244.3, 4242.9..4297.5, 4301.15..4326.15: -0.09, 6.42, 6.41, 5.41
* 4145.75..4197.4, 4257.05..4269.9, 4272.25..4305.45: -0.01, 6.44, 6.23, 6.11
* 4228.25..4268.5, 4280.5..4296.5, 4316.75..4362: -0.12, 6.44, 6.76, 5.55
